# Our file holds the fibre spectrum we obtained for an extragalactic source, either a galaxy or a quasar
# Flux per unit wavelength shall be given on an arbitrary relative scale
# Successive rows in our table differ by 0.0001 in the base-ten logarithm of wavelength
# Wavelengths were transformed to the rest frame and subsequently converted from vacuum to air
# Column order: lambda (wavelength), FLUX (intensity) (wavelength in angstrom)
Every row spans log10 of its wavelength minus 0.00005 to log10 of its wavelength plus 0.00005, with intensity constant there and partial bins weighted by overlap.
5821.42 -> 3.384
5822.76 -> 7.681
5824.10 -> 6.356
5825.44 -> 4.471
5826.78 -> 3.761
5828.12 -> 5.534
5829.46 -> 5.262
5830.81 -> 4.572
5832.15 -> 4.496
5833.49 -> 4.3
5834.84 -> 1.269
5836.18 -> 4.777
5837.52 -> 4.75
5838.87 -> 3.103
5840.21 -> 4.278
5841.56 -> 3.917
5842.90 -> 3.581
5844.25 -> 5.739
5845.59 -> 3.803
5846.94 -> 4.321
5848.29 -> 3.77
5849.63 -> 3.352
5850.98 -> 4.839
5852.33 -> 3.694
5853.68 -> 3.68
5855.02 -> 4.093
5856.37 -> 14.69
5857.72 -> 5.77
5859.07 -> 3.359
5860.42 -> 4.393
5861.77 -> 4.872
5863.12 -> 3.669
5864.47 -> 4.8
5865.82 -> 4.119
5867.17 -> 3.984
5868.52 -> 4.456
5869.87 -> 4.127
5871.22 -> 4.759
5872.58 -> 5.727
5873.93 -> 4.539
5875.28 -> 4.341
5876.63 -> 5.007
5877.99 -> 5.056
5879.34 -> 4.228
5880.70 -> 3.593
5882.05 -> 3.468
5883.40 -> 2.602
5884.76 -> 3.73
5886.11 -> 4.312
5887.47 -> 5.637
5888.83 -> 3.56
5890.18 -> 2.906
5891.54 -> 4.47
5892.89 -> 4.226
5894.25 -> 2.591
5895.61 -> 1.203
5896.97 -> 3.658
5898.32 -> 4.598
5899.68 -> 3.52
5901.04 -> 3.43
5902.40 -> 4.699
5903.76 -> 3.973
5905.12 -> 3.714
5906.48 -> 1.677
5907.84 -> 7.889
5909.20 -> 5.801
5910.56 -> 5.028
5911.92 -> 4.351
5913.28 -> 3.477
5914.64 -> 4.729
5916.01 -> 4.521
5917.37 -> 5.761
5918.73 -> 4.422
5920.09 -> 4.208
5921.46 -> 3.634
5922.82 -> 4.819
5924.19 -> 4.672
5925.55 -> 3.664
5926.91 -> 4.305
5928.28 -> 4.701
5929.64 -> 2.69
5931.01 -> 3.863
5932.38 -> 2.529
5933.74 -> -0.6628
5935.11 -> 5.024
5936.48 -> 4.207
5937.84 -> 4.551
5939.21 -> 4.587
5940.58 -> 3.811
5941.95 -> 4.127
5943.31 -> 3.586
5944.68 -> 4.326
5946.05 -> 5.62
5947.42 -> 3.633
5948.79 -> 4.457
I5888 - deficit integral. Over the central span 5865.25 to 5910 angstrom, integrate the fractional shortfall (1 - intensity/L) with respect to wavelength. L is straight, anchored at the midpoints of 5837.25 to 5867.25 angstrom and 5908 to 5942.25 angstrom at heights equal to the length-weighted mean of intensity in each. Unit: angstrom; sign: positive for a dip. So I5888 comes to 3.1 angstrom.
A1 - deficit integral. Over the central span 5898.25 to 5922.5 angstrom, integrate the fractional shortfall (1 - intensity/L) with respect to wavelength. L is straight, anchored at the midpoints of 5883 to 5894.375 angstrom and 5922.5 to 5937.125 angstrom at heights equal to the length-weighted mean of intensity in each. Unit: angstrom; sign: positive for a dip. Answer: -4.6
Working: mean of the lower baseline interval 3.87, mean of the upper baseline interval 3.59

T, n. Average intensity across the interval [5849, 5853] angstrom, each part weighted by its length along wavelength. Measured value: 3.96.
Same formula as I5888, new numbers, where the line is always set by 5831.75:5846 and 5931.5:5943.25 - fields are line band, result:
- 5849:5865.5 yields -5.0 angstrom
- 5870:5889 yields -2.7 angstrom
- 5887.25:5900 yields 0.6 angstrom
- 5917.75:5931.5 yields -2.1 angstrom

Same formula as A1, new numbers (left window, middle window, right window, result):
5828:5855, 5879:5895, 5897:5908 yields 1.04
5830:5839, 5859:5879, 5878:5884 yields -4.14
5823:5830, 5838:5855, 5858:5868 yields 2.42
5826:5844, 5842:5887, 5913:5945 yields -4.97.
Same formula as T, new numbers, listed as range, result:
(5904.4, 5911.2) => 4.82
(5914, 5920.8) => 4.72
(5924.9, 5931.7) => 3.84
